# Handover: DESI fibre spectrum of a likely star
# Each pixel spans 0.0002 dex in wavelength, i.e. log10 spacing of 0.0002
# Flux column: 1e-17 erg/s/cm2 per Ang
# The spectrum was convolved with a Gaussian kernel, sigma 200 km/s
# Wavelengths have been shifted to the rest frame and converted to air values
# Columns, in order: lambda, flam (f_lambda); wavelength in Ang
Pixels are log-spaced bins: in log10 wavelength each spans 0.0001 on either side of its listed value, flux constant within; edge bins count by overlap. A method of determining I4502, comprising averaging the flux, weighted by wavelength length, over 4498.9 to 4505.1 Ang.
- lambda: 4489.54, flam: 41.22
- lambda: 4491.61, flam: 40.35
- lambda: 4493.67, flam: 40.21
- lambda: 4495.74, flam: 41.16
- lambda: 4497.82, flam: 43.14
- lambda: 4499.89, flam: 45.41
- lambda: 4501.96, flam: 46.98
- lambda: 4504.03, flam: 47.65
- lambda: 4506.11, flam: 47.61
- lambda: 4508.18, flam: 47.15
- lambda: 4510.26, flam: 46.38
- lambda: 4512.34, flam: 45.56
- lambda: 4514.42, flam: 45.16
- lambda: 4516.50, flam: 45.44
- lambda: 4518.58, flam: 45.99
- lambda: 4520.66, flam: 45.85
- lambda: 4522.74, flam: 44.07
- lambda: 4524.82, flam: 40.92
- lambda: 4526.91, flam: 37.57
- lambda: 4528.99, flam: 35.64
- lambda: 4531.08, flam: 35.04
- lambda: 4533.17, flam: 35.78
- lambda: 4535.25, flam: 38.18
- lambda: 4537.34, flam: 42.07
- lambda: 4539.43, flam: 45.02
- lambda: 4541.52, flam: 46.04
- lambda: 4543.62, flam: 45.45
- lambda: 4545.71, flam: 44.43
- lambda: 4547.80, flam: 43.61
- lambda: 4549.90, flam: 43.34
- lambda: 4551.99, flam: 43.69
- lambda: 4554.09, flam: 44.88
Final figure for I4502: 46.7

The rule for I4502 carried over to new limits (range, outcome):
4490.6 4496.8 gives 40.6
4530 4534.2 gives 35.4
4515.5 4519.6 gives 45.7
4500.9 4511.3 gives 47.2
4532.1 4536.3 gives 37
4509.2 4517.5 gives 45.6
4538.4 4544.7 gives 45.5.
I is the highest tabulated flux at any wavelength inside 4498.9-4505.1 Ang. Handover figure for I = 47.65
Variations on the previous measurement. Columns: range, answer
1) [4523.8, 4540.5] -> 45.02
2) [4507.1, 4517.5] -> 47.15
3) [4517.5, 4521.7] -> 45.99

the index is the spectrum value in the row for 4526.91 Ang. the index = 37.57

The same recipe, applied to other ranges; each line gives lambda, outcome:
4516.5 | 45.44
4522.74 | 44.07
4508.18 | 47.15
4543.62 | 45.45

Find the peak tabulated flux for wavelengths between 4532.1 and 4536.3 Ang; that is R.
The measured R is 38.18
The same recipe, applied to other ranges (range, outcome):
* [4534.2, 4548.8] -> 46.04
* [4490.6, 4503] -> 46.98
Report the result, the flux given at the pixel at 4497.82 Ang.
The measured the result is 43.14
